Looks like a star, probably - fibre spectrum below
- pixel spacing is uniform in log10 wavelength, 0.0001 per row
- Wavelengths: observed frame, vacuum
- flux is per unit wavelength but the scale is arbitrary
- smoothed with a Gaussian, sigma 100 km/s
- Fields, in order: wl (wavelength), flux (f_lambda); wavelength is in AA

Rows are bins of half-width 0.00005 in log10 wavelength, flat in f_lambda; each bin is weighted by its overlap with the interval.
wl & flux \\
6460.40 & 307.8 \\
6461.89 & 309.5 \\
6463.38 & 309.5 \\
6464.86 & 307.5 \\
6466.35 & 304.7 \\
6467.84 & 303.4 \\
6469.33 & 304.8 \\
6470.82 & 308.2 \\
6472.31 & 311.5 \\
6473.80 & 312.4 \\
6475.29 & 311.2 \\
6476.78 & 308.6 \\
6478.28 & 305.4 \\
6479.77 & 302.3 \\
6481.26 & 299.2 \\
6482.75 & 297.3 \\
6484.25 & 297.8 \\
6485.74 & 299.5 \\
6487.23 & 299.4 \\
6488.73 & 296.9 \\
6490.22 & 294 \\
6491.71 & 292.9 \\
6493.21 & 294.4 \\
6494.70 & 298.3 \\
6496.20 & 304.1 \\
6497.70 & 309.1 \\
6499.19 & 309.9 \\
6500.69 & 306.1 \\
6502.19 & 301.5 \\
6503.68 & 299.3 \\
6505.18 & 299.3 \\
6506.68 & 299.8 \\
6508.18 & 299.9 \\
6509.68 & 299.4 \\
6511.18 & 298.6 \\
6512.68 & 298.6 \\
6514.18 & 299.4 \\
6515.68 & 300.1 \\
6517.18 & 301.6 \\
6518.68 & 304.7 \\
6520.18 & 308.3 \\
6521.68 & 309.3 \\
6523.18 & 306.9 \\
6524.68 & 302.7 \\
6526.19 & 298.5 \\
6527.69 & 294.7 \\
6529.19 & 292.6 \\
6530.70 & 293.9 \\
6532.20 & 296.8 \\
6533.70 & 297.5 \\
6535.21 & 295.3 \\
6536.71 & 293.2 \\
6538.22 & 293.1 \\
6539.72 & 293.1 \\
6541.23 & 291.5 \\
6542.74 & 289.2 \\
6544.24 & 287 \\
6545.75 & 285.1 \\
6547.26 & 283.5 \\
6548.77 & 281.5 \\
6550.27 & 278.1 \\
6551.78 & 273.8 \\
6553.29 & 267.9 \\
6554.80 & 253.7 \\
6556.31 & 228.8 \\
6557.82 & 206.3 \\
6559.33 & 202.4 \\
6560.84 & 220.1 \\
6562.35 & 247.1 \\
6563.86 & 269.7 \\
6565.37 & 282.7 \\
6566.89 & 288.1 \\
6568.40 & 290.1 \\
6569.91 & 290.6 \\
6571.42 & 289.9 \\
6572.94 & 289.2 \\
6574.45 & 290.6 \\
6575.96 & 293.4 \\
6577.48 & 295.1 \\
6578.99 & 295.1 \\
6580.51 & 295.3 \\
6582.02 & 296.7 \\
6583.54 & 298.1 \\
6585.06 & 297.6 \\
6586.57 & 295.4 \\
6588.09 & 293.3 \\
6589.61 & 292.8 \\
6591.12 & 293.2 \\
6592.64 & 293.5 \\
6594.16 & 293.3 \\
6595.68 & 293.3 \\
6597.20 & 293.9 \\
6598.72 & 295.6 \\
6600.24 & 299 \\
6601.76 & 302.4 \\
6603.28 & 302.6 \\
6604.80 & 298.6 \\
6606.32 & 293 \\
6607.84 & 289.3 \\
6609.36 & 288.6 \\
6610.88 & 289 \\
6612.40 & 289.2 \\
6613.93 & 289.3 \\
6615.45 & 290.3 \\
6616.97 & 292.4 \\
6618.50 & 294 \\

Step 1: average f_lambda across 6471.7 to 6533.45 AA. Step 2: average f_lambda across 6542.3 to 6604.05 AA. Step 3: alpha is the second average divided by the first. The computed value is 0.9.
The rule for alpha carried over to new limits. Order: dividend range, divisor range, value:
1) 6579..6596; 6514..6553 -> 1.00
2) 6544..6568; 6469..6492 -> 0.86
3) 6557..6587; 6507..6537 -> 0.92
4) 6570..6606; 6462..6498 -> 0.97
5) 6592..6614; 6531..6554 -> 1.02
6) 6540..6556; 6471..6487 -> 0.91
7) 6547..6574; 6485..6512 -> 0.88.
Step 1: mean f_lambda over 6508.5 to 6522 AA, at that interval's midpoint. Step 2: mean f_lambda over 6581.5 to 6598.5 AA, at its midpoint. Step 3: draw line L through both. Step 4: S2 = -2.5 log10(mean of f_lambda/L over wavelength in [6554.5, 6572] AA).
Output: 0.16 mag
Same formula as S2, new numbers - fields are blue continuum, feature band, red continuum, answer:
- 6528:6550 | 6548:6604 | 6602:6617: 0.04 mag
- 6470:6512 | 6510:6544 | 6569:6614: 0.00 mag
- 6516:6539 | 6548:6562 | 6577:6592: 0.21 mag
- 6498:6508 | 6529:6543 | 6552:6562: -0.13 mag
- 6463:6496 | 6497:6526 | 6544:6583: -0.04 mag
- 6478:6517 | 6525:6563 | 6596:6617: 0.09 mag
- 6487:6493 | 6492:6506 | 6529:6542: -0.03 mag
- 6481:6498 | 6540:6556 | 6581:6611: 0.07 mag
